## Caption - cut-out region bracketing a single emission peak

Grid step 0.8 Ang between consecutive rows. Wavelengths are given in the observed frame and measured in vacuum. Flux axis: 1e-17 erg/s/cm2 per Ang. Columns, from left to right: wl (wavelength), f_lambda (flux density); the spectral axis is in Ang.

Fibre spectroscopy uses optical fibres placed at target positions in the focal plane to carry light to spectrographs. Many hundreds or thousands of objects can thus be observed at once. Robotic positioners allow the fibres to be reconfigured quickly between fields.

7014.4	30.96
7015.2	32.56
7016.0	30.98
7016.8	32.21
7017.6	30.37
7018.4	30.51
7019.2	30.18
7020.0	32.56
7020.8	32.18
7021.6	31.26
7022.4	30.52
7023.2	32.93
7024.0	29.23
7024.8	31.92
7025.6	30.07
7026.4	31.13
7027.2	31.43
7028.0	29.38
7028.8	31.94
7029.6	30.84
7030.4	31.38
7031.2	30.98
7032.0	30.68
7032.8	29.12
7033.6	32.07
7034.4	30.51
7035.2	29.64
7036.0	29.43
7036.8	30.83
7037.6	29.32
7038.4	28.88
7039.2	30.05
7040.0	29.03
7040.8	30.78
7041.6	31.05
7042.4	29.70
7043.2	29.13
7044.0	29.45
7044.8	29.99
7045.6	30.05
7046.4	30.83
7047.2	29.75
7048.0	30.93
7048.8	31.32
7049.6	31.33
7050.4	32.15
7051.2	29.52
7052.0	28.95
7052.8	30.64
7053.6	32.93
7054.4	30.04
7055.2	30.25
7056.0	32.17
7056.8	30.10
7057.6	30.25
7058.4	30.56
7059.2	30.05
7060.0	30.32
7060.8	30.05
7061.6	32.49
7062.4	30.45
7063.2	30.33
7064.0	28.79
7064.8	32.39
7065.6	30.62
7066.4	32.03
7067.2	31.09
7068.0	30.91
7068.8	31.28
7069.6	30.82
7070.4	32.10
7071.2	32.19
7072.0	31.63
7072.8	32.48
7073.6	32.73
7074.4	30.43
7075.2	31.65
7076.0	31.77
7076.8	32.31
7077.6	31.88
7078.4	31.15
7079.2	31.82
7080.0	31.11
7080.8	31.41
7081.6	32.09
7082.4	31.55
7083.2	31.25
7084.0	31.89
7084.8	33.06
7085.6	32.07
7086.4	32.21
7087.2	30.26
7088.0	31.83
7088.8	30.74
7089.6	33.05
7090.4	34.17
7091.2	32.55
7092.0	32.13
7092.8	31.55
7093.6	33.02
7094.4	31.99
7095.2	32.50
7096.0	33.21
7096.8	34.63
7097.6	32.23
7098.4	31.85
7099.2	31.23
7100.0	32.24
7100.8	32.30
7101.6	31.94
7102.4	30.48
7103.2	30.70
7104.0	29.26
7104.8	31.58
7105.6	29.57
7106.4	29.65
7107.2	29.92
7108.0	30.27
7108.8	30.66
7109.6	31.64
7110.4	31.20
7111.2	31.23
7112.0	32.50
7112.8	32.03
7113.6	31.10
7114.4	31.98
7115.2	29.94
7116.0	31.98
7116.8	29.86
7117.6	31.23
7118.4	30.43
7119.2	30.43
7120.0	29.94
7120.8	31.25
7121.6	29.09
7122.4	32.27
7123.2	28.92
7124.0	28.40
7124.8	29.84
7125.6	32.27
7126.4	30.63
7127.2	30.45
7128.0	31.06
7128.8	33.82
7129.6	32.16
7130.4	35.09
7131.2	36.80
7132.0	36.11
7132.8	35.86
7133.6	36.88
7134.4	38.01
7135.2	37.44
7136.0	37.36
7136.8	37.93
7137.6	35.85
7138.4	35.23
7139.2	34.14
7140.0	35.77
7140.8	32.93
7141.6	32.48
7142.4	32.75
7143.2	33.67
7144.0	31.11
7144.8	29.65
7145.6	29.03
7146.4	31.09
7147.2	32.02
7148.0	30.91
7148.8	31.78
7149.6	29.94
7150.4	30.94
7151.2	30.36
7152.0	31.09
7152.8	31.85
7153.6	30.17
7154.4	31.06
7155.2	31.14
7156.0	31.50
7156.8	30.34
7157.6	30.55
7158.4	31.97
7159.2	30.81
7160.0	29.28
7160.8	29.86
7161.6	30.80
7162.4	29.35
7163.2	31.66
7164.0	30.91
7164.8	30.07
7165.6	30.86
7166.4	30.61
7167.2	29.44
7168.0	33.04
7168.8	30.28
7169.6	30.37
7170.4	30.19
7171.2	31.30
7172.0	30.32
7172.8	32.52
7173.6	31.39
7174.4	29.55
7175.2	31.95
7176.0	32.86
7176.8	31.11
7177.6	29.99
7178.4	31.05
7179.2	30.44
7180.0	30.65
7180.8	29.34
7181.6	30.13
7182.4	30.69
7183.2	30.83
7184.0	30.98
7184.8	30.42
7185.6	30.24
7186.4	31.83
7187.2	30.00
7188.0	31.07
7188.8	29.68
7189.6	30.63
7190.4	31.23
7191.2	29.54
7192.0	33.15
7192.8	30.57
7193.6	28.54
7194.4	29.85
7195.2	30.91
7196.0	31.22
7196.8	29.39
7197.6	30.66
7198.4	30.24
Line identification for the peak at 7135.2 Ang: [N II]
